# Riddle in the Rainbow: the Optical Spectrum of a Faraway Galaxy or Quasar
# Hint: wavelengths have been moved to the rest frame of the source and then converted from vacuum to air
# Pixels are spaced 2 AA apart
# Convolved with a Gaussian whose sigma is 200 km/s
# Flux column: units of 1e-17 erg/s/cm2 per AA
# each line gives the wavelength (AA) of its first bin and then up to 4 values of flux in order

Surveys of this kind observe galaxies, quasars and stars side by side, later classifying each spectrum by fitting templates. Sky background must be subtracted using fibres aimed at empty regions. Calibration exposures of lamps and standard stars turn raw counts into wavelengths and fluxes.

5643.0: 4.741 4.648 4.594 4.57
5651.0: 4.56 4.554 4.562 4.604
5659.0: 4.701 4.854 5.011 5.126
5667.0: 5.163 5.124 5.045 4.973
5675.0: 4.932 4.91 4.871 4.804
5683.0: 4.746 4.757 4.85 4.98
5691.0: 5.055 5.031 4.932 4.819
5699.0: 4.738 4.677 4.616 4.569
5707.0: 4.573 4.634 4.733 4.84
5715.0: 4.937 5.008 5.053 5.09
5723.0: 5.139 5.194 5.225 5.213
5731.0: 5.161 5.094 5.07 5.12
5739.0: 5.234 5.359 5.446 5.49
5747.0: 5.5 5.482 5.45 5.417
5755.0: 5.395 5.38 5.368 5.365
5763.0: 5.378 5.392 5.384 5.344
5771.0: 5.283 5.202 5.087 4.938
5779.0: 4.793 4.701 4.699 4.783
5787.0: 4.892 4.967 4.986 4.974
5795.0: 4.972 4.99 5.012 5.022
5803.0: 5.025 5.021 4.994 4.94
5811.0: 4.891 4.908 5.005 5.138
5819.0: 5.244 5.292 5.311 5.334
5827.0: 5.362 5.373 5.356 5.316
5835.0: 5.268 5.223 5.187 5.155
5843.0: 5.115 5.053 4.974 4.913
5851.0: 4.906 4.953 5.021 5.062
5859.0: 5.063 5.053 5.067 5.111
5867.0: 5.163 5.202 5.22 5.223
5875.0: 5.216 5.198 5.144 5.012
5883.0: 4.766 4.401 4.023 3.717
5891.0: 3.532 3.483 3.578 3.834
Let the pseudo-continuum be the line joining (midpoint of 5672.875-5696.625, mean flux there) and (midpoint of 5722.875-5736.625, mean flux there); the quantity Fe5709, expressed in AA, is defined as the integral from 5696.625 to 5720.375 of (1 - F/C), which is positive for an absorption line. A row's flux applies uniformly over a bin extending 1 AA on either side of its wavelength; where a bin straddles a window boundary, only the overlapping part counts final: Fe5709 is 1.2 AA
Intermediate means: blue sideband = 4.9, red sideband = 5.16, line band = 4.77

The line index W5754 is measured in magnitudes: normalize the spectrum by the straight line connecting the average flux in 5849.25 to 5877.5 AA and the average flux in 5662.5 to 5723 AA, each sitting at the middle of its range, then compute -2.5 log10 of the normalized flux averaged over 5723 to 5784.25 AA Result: -0.06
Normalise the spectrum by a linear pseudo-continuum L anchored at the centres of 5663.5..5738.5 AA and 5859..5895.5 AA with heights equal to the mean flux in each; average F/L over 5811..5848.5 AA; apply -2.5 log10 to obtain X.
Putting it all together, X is -0.09 mag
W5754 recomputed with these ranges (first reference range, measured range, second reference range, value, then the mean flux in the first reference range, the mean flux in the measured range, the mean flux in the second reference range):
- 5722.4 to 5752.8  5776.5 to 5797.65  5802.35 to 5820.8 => 0.05 mag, 5.28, 4.88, 5.03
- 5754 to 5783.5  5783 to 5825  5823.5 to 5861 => 0.03 mag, 5.19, 5.02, 5.15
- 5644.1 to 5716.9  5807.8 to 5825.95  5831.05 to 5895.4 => -0.06 mag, 4.81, 5.12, 4.87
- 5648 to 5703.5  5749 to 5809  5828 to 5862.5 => -0.02 mag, 4.84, 5.11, 5.12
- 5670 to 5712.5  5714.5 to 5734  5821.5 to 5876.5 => -0.05 mag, 4.82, 5.12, 5.16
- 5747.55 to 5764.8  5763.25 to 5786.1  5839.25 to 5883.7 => 0.06 mag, 5.41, 5.06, 5.08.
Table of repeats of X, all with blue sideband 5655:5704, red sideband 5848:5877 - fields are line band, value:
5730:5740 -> -0.04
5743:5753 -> -0.11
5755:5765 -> -0.08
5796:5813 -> 0.01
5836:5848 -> -0.01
